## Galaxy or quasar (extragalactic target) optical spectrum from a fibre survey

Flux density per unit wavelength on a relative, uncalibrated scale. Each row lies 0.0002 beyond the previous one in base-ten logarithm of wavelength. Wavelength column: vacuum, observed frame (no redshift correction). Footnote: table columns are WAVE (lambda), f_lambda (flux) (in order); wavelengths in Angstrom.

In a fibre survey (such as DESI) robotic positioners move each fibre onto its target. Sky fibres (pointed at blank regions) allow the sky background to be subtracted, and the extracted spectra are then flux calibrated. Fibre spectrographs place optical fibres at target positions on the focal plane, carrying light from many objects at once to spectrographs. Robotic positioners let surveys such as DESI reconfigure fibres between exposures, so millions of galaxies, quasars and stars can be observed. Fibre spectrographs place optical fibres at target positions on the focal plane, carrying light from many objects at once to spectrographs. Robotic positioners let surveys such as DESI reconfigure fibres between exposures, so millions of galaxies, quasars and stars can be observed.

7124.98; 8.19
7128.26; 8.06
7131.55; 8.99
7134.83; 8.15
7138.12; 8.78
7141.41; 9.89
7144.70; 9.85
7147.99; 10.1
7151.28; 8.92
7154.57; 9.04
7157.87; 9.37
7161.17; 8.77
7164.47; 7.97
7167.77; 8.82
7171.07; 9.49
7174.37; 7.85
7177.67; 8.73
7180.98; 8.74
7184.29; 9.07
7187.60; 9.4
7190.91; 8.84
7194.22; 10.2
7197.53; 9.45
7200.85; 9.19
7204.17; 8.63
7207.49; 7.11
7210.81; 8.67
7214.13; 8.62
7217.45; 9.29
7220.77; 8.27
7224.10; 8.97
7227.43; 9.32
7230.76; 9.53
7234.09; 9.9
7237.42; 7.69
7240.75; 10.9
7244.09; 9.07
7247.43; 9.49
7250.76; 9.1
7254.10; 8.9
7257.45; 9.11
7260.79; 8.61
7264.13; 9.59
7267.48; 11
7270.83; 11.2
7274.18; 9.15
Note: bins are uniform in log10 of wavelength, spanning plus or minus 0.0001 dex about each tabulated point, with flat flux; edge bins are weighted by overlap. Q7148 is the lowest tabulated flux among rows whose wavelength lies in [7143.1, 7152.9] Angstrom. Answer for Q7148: 8.92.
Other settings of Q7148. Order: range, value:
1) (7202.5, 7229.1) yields 7.11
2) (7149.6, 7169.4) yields 7.97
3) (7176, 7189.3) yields 8.73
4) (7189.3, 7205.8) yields 8.63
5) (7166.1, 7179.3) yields 7.85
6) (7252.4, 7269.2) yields 8.61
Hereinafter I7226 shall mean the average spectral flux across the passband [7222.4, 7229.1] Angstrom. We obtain 9.13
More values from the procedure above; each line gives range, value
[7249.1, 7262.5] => 8.93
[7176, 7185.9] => 8.84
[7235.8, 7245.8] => 9.22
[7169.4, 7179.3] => 8.7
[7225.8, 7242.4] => 9.47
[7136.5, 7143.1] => 9.34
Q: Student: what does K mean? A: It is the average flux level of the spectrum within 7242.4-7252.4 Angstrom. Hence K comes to 9.22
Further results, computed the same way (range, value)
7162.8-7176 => 8.54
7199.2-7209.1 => 8.31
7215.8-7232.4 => 9.07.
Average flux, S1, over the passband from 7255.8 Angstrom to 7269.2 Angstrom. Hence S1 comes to 9.58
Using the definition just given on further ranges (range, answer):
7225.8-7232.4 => 9.42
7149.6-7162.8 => 9.03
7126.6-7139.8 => 8.49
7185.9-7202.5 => 9.42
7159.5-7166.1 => 8.37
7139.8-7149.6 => 9.95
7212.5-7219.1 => 8.96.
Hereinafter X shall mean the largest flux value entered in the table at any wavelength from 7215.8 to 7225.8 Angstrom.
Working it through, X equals 9.29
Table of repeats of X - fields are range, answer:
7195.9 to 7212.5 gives 9.45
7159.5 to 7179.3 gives 9.49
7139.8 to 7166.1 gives 10.1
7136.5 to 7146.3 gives 9.89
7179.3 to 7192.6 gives 9.4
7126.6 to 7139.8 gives 8.99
